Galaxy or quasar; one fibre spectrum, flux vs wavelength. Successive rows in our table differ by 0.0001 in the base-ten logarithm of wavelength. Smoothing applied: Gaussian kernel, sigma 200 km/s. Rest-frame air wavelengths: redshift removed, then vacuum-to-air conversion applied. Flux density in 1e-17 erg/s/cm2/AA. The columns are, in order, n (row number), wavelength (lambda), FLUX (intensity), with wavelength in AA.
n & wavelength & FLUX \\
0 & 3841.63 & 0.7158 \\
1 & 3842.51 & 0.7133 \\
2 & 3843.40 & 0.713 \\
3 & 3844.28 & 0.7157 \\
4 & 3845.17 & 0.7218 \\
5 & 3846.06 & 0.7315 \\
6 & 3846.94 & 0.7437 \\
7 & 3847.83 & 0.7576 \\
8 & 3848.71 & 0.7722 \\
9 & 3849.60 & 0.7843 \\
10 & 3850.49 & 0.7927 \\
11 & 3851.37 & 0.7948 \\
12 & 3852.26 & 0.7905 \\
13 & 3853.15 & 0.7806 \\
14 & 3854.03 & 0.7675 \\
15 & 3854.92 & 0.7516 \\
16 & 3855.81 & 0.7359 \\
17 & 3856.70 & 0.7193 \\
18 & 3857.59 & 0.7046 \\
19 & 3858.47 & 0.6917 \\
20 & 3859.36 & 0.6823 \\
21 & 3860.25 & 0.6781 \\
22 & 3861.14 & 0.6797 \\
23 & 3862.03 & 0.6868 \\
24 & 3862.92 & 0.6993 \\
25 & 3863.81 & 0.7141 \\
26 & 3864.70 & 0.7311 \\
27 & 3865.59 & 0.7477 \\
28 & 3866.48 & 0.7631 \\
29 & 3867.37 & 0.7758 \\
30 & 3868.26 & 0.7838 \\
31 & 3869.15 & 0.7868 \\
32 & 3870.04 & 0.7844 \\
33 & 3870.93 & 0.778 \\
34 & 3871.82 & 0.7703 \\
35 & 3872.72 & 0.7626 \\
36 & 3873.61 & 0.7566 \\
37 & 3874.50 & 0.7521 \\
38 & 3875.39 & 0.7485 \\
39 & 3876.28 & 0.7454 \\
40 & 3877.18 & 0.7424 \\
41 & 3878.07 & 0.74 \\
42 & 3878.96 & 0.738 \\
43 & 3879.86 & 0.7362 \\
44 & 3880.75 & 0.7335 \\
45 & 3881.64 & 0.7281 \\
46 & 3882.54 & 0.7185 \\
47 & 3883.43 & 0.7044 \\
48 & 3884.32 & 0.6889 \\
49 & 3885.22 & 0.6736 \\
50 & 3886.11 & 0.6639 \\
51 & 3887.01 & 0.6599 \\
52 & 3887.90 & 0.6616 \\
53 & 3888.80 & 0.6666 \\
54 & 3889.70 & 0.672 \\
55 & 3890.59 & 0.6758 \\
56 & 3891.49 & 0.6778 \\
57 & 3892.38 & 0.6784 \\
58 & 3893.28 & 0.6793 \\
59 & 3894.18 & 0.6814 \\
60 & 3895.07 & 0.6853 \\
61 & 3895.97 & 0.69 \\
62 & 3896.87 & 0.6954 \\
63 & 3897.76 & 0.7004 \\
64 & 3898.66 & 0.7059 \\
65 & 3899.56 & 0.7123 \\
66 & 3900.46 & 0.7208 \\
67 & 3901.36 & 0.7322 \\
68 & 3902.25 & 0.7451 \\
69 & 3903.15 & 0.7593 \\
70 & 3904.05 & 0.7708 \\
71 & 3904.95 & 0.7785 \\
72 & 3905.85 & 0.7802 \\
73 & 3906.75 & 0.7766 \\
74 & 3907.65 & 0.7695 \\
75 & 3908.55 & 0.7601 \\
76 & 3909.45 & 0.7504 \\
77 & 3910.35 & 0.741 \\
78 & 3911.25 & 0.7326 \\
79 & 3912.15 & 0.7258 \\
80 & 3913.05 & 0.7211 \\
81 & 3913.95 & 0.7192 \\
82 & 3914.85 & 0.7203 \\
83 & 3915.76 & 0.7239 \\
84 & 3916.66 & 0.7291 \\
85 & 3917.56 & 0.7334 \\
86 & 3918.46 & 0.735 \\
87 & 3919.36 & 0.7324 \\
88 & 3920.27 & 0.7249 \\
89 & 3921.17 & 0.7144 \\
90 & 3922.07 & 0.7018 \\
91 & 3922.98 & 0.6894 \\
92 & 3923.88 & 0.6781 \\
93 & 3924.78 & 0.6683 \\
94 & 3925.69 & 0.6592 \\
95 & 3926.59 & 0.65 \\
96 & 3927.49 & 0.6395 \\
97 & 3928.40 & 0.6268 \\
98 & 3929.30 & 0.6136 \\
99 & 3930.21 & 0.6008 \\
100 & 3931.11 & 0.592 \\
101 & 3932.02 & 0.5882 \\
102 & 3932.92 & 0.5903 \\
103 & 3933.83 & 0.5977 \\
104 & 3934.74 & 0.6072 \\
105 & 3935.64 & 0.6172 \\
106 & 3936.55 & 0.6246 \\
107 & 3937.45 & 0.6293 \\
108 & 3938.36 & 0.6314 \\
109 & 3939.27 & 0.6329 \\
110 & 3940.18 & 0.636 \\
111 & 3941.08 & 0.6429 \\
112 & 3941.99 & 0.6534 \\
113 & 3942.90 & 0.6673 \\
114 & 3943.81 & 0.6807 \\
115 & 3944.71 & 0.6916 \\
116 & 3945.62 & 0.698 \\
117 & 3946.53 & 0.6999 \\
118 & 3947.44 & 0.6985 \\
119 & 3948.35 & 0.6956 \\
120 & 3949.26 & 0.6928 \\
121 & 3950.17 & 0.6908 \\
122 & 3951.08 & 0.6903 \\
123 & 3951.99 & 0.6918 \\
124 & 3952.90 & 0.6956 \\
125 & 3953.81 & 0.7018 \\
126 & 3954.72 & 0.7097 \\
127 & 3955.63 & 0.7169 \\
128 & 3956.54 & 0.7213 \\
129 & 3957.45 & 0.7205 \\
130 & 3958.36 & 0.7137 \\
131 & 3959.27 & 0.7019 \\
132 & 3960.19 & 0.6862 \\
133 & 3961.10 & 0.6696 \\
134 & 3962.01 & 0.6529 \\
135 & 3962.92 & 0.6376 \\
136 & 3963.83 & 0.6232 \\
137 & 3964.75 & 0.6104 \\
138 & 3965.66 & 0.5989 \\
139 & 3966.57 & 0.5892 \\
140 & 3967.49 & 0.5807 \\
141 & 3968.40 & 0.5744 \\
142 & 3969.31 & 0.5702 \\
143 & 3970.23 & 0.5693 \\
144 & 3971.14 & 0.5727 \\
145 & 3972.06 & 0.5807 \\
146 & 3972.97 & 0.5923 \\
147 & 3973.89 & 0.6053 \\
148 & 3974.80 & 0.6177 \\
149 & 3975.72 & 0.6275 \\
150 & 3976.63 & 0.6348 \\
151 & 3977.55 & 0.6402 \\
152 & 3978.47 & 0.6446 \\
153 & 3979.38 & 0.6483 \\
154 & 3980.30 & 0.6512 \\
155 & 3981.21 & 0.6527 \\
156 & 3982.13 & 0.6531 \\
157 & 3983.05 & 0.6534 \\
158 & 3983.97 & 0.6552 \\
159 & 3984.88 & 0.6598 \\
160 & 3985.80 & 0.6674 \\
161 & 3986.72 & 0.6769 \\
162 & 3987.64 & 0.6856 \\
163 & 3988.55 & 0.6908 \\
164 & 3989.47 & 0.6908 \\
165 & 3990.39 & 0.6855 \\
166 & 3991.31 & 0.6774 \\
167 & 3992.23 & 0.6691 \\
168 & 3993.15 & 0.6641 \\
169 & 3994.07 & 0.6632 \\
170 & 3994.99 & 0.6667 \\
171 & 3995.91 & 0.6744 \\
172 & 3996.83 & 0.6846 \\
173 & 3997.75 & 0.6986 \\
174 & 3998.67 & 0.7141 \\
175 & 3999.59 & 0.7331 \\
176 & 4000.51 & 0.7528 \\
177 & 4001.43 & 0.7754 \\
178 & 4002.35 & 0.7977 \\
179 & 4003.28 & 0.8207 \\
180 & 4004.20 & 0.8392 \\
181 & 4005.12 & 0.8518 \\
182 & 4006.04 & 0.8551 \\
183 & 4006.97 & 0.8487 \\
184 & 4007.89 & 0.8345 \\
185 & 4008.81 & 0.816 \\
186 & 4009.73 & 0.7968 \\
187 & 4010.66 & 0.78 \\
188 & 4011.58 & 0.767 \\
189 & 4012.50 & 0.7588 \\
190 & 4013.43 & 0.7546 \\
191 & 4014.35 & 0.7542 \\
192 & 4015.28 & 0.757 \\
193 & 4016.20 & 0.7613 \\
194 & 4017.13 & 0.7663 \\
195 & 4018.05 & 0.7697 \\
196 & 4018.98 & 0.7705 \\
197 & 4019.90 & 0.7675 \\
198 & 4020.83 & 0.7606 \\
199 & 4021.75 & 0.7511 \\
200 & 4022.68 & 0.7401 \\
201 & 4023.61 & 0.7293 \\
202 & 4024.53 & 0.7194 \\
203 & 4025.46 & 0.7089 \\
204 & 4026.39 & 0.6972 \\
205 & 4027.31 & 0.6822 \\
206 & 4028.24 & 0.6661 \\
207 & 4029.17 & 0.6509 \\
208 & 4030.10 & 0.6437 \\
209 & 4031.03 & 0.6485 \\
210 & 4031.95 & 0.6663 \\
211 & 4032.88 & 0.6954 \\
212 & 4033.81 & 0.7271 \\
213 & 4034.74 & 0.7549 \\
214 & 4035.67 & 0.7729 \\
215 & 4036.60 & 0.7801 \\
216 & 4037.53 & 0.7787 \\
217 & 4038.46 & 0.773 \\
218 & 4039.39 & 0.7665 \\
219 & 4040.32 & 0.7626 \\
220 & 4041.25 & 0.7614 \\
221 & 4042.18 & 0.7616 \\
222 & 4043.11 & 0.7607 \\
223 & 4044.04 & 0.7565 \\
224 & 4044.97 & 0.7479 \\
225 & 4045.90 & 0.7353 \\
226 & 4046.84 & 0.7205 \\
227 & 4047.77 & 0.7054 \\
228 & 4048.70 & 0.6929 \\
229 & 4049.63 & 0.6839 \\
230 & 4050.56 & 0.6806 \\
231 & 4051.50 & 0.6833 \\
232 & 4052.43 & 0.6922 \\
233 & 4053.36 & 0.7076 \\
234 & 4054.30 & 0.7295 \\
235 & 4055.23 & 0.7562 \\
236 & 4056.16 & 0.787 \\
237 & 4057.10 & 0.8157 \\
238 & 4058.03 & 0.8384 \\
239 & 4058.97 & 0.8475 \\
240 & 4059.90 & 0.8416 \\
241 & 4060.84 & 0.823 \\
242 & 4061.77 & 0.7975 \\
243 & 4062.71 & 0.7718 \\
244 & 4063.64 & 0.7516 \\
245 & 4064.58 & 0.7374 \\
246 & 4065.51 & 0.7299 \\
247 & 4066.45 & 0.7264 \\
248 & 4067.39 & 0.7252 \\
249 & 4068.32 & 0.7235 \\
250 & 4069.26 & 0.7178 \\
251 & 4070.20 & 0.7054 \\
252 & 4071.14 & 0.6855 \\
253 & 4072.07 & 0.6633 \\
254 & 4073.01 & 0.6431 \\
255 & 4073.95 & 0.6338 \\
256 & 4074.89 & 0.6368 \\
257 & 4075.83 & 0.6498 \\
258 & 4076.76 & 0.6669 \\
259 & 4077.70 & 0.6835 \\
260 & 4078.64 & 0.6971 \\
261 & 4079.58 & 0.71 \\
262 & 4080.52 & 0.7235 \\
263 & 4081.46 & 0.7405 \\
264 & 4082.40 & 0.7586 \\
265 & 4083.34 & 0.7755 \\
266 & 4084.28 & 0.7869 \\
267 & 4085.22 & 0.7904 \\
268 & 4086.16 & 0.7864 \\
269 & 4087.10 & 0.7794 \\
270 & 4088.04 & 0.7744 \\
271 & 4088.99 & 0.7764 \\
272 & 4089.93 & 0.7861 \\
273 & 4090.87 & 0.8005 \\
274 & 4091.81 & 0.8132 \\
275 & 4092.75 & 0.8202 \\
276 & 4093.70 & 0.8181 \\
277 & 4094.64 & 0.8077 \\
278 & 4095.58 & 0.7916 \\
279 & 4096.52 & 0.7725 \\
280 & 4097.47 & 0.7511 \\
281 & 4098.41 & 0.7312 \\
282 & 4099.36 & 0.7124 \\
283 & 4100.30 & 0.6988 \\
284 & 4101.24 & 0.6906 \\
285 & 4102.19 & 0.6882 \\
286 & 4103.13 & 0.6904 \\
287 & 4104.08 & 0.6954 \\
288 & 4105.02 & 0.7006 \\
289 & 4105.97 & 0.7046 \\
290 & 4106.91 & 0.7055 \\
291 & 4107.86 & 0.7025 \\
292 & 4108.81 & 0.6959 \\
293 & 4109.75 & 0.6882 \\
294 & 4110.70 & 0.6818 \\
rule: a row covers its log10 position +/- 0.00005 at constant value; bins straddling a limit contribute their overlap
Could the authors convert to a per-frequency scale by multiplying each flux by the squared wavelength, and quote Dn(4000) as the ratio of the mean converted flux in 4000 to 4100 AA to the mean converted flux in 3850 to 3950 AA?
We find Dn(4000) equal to 1.1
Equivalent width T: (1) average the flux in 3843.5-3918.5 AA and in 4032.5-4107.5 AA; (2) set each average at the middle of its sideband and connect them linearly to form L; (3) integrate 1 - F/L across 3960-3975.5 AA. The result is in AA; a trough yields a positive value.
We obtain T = 2.7 AA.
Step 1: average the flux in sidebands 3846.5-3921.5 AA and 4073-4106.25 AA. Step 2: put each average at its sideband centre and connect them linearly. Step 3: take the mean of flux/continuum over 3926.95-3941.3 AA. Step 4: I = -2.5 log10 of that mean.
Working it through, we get 0.19 mag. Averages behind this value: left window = 0.73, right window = 0.737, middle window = 0.617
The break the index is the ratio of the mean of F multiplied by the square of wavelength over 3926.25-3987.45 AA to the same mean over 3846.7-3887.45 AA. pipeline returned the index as 0.92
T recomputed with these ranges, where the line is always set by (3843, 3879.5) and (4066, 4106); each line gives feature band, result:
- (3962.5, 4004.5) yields 4.41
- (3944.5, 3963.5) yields 1.16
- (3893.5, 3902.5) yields 0.45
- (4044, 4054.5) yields 0.35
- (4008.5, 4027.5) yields -0.47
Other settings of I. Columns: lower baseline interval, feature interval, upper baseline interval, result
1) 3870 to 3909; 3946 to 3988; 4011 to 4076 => 0.12 mag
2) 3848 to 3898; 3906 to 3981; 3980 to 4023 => 0.10 mag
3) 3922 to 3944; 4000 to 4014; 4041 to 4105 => -0.16 mag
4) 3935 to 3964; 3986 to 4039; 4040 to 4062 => -0.02 mag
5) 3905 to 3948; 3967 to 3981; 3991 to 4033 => 0.17 mag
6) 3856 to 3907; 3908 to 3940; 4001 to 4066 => 0.09 mag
